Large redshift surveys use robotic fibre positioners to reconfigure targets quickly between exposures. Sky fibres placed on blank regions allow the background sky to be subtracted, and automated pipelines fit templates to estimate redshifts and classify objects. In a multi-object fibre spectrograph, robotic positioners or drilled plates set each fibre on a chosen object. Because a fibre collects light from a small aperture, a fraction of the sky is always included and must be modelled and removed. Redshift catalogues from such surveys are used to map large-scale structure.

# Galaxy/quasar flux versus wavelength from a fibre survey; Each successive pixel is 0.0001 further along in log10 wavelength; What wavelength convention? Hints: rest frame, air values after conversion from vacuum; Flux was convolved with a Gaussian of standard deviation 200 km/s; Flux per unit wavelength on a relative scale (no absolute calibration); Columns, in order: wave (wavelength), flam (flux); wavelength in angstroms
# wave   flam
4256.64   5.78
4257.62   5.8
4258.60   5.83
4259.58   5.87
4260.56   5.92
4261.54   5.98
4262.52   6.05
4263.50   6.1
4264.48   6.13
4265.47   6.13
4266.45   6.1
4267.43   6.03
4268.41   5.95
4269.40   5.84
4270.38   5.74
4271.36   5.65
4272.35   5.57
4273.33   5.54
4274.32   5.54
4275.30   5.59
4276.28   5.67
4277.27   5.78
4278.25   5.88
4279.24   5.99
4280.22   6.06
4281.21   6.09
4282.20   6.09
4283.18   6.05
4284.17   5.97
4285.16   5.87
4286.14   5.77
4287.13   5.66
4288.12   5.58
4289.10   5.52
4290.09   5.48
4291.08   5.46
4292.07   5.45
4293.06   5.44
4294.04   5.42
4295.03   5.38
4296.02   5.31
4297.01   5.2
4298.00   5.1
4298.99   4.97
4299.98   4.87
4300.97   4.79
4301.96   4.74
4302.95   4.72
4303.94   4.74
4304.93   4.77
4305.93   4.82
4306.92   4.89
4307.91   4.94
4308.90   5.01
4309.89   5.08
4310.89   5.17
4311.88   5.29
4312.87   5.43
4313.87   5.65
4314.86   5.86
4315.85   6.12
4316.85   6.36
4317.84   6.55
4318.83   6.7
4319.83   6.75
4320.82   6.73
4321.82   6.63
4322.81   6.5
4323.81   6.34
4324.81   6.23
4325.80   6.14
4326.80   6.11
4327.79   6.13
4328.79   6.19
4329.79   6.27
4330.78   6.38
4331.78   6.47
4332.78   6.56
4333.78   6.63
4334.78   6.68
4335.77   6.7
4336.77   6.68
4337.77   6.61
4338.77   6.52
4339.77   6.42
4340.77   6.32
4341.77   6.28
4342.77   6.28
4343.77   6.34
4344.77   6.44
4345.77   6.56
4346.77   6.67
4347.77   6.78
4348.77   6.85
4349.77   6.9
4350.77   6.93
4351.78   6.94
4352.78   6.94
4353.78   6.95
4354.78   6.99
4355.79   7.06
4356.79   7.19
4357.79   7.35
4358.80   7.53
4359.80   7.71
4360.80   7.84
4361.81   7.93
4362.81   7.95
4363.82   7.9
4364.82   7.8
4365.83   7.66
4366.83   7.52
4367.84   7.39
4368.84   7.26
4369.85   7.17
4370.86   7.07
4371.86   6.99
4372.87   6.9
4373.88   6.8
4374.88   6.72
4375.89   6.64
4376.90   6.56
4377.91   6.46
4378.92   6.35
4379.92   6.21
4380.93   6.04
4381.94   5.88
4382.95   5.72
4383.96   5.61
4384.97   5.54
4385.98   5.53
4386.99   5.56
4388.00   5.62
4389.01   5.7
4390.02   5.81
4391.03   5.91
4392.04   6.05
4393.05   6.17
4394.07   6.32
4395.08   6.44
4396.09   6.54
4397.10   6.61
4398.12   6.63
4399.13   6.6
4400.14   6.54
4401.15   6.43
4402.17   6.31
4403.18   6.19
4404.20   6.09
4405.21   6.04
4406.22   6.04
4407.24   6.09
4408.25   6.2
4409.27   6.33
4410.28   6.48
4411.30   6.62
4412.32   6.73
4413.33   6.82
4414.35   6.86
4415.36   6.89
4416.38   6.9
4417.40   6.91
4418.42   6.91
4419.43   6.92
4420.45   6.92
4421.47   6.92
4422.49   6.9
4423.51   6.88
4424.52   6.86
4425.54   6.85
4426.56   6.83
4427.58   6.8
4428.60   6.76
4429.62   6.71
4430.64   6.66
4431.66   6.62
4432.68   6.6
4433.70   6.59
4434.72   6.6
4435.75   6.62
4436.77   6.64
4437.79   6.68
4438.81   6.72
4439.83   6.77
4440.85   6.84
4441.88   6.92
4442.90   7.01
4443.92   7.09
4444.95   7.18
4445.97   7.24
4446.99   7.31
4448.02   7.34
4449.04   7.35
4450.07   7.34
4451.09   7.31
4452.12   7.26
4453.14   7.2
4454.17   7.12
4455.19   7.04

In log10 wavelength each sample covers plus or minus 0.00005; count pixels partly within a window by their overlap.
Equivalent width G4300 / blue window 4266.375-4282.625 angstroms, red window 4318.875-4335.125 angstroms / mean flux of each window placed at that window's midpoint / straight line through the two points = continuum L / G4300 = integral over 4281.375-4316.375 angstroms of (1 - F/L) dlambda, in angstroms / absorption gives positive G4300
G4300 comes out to 4.3 angstroms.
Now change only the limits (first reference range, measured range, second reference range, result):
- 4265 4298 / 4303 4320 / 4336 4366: 2.1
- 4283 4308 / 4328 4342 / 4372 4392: -2.1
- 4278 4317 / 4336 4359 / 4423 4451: -3.1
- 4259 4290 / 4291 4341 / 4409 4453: 2.7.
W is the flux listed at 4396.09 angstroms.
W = 6.54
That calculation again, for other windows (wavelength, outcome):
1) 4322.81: 6.5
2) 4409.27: 6.33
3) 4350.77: 6.93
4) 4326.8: 6.11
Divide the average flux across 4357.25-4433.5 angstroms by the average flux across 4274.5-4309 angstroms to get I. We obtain 1.23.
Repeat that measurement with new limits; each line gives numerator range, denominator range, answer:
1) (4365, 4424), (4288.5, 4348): 1.10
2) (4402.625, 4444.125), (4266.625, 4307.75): 1.22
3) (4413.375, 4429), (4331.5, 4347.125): 1.06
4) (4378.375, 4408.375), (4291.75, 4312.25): 1.21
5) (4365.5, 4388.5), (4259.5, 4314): 1.17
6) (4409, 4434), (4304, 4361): 1.07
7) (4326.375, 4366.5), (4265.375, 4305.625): 1.24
